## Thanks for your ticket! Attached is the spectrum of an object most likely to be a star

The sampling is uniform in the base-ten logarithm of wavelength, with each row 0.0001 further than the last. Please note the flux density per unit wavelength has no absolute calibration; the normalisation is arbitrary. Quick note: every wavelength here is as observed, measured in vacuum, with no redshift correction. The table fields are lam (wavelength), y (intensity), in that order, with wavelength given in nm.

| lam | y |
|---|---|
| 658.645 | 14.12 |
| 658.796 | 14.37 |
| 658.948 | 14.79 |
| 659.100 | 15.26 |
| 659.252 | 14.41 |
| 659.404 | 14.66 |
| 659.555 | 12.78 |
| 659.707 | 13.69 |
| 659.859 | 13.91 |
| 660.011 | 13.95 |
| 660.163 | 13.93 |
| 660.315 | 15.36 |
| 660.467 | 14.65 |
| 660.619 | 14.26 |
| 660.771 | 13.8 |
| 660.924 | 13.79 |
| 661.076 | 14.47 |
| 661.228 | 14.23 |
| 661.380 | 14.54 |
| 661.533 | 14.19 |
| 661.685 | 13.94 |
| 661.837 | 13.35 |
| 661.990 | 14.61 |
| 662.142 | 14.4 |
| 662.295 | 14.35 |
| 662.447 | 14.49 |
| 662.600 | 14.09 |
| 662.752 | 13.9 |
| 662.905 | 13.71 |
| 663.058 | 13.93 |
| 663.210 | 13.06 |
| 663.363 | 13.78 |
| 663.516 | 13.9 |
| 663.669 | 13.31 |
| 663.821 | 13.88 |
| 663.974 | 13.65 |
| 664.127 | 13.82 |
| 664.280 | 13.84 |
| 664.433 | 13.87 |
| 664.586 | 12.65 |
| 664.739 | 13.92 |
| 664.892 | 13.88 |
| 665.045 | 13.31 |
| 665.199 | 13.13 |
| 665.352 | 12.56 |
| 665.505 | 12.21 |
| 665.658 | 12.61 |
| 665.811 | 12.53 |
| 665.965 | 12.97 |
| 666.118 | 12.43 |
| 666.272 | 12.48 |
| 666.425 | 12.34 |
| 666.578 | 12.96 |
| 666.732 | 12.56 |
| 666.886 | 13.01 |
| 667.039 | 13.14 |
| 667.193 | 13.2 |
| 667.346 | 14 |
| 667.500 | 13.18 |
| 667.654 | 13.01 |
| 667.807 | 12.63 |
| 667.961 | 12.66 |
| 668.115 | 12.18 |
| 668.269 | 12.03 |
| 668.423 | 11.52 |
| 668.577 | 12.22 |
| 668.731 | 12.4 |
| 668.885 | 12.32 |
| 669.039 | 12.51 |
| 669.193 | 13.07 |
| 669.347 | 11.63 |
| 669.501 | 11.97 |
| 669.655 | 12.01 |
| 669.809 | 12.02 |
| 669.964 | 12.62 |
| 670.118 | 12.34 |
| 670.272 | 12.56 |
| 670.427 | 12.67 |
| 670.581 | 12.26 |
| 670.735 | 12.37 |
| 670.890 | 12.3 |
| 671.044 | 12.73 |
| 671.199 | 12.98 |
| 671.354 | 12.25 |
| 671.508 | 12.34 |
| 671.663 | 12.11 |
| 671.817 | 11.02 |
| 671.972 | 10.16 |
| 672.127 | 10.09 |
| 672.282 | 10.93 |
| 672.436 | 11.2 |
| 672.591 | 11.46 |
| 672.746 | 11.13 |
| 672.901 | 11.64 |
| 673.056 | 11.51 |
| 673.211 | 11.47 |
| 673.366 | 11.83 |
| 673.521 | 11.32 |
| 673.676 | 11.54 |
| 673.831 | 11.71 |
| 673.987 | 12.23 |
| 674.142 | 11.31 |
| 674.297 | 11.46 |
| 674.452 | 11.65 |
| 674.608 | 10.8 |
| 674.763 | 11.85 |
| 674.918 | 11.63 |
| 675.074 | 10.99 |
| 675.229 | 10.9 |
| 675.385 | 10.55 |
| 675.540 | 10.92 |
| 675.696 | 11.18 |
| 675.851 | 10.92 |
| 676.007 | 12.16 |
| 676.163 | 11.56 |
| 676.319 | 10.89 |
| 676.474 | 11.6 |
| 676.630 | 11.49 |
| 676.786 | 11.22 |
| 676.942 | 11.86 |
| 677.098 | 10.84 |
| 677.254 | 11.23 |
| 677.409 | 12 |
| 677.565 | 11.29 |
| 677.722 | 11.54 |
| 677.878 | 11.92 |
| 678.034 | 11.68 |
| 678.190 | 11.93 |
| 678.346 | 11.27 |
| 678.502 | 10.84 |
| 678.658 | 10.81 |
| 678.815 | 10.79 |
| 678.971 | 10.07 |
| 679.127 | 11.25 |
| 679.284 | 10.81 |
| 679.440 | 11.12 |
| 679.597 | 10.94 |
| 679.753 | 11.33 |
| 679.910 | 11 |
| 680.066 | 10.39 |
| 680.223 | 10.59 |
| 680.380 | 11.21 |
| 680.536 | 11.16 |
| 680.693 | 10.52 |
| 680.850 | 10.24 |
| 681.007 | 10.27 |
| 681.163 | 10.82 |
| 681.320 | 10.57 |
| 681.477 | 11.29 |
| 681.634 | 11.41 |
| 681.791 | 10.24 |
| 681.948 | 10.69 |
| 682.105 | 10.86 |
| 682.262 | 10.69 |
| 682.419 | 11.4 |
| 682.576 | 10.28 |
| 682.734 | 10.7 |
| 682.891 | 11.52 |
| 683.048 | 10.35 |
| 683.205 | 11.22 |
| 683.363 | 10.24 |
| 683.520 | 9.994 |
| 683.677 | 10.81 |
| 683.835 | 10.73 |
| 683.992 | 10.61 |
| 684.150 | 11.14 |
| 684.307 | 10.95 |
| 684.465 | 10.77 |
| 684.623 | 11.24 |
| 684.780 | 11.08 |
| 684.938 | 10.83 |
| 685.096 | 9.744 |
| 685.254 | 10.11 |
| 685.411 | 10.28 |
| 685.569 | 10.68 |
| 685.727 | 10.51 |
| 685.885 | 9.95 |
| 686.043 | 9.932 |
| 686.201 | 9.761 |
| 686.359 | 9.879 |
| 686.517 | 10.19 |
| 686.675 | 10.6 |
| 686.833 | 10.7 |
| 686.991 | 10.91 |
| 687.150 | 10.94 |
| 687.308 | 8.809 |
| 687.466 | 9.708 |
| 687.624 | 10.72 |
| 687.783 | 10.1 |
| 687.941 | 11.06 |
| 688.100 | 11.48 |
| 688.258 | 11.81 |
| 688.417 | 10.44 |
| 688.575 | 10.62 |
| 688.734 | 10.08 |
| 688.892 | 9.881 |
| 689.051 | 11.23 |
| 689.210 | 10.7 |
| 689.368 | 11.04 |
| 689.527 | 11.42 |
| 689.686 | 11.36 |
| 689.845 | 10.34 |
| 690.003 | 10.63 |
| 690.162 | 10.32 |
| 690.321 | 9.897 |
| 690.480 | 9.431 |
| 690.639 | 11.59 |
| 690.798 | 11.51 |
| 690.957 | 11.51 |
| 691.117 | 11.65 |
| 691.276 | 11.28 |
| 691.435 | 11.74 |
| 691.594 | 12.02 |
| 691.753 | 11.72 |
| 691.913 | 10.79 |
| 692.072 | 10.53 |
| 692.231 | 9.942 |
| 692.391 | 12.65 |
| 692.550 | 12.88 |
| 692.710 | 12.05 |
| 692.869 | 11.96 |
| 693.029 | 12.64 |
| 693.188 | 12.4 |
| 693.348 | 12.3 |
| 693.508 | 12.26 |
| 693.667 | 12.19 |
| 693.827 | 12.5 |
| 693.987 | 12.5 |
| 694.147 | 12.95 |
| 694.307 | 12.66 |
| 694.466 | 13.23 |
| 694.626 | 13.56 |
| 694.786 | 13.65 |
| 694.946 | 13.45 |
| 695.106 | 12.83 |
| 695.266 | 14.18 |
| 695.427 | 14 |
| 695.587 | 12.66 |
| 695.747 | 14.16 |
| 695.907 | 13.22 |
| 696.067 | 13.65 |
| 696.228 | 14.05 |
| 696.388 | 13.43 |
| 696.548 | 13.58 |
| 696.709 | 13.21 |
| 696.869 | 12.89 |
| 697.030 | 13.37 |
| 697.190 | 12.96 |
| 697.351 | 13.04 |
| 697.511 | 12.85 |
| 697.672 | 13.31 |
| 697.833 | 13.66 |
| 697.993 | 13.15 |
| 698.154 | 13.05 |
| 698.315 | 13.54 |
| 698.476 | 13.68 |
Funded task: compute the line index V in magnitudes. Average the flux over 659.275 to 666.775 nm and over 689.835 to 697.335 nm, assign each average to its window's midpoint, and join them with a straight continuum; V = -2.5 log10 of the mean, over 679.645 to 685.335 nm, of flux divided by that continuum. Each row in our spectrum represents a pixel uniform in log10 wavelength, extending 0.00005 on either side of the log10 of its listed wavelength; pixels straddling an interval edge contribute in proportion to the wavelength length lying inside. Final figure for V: 0.19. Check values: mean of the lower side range 13.7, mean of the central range 10.8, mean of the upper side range 12.3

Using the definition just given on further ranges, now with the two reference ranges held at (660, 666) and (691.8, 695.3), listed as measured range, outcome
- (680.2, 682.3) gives 0.203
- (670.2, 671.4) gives 0.077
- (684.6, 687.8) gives 0.231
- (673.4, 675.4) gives 0.164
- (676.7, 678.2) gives 0.142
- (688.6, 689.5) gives 0.186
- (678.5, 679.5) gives 0.207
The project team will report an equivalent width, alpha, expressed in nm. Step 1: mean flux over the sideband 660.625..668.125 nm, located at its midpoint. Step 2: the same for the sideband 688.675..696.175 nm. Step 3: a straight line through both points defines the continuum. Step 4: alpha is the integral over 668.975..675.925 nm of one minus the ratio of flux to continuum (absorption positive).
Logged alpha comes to 0.71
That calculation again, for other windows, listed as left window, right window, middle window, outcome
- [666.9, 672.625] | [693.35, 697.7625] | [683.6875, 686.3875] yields 0.48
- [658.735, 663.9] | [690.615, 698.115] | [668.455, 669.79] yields 0.15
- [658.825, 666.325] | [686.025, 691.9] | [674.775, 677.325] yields 0.20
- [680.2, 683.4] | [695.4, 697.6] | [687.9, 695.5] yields 0.48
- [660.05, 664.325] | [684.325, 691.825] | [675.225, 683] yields 0.52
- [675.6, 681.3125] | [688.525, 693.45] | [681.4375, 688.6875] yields 0.38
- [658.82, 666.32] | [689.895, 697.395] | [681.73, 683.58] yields 0.31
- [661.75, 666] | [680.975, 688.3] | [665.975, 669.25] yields 0.09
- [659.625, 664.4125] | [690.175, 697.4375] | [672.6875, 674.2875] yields 0.22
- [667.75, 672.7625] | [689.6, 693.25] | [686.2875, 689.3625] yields 0.25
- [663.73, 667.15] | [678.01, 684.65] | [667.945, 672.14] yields 0.10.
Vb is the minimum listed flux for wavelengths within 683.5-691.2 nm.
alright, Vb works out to 8.809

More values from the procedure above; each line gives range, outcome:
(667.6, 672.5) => 10.09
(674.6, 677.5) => 10.55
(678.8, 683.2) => 10.07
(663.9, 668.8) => 11.52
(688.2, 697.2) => 9.431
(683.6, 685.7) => 9.744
